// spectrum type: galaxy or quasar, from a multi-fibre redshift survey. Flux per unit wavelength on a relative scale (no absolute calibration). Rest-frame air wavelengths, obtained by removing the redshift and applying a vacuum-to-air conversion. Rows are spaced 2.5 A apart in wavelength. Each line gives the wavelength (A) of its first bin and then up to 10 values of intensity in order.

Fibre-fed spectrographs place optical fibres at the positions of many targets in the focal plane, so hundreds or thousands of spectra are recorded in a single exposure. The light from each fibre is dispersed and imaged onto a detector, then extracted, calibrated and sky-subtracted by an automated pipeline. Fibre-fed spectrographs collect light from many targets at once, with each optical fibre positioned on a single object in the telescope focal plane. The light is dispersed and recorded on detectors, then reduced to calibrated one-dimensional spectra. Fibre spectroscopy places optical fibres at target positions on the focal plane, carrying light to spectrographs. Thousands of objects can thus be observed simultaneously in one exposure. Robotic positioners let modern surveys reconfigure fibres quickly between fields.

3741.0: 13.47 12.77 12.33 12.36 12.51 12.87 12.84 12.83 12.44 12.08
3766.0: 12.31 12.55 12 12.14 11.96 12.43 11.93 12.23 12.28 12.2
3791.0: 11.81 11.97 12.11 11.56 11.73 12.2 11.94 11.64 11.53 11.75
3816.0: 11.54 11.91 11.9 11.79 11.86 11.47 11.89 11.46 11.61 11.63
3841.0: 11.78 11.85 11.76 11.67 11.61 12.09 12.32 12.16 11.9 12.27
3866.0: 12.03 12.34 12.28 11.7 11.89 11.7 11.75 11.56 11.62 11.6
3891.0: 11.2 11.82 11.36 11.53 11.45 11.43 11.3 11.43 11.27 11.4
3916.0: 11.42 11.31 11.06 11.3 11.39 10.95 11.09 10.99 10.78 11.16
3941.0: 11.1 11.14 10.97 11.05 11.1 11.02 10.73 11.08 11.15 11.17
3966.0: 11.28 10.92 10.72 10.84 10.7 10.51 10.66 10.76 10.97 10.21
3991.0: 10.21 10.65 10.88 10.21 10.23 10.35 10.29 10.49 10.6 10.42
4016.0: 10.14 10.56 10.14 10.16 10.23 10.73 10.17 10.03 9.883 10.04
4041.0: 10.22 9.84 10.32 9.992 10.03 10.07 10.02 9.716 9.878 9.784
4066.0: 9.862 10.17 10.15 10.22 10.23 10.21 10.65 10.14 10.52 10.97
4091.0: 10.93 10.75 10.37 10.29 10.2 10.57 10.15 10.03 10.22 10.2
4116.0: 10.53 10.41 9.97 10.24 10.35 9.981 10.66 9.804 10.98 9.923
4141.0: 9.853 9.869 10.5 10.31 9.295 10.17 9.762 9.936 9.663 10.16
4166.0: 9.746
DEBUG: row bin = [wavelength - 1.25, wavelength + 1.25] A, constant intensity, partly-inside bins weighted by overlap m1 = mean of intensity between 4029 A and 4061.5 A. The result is 10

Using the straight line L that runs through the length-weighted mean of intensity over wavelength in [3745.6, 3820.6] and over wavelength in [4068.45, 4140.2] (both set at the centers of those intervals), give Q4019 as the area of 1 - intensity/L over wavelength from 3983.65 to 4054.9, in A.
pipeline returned 3.4 A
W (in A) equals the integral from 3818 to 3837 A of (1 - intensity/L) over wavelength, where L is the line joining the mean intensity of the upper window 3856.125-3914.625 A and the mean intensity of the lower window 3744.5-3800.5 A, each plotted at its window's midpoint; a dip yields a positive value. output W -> 0.4 A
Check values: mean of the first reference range 12.3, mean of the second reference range 11.7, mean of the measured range 11.7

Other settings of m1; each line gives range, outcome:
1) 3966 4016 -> 10.6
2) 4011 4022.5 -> 10.3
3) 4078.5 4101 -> 10.5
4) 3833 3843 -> 11.6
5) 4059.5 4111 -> 10.3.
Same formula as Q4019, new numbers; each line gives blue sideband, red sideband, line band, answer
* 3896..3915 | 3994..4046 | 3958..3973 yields -0.3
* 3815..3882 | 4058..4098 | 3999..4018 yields 0.7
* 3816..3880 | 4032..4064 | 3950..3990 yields -0.5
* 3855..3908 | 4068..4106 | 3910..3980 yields 1.8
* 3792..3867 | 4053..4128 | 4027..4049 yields 0.9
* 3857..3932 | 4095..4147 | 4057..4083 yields 1.1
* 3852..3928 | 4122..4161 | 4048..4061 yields 0.8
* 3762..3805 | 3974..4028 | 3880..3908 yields -0.6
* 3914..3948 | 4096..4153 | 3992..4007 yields 0.5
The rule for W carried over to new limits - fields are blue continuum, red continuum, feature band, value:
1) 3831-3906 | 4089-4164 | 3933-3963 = 0.7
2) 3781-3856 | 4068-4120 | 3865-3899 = -0.7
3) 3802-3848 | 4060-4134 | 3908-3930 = -0.1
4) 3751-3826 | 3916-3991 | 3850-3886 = -1.3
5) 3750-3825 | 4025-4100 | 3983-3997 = 0.1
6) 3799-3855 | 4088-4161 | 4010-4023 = 0.5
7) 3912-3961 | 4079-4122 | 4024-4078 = 2.7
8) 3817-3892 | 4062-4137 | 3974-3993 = 0.8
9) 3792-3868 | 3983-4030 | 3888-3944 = -0.7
